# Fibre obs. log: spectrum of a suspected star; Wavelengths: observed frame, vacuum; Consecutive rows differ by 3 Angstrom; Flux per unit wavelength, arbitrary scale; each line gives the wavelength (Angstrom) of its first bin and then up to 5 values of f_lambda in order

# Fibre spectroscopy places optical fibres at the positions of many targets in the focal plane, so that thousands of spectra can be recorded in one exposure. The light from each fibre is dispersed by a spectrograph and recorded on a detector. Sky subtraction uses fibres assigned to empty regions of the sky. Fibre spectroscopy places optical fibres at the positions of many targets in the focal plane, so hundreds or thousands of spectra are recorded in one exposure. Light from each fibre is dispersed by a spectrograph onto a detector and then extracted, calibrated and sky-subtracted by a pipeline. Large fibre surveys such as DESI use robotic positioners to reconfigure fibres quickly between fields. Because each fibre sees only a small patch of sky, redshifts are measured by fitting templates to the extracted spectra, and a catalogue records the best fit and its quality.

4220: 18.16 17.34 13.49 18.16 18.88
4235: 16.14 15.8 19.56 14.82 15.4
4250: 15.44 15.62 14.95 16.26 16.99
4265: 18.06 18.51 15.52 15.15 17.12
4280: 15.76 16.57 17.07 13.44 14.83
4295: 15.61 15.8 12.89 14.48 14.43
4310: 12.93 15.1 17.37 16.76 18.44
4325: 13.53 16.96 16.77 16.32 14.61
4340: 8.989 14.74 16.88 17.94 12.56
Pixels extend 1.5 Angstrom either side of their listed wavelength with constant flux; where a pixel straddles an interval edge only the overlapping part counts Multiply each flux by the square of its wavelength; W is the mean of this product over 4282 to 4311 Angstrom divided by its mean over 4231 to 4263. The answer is 0.9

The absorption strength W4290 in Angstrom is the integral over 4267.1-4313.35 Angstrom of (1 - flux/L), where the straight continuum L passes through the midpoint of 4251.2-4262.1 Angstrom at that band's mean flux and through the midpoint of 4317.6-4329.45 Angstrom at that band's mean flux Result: 2.3 Angstrom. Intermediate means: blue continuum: 15.8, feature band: 15.3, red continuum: 16.4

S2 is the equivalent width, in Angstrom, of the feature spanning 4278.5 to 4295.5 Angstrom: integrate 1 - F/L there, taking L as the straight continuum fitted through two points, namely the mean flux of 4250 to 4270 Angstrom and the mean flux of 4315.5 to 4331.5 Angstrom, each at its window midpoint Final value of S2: 1.08 Angstrom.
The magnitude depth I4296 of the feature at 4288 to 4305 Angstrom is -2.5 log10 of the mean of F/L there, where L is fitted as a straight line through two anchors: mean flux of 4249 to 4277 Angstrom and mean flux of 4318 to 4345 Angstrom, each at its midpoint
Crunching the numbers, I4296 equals 0.09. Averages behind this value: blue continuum 16.3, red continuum 15.2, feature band 14.5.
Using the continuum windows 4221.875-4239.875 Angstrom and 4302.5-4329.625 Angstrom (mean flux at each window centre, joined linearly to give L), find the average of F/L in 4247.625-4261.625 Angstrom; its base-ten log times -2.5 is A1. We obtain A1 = 0.05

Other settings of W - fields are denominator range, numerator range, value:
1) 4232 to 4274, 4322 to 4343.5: 0.94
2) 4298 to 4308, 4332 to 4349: 1.05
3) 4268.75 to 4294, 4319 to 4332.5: 1.07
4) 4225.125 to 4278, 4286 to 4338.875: 0.96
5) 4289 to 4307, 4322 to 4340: 1.07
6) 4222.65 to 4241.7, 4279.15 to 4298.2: 0.94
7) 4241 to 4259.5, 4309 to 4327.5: 1.04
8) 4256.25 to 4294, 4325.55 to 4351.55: 0.97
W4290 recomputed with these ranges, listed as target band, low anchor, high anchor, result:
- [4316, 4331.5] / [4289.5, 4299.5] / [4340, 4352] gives -1.5 Angstrom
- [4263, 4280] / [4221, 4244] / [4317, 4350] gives -0.4 Angstrom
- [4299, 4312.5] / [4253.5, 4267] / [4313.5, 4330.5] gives 2.2 Angstrom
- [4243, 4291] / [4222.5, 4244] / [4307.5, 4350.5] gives 1.0 Angstrom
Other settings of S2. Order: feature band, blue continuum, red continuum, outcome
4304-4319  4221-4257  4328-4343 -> -0.1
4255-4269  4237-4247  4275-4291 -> -0.6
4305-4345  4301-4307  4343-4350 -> 0.5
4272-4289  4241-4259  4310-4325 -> -0.2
